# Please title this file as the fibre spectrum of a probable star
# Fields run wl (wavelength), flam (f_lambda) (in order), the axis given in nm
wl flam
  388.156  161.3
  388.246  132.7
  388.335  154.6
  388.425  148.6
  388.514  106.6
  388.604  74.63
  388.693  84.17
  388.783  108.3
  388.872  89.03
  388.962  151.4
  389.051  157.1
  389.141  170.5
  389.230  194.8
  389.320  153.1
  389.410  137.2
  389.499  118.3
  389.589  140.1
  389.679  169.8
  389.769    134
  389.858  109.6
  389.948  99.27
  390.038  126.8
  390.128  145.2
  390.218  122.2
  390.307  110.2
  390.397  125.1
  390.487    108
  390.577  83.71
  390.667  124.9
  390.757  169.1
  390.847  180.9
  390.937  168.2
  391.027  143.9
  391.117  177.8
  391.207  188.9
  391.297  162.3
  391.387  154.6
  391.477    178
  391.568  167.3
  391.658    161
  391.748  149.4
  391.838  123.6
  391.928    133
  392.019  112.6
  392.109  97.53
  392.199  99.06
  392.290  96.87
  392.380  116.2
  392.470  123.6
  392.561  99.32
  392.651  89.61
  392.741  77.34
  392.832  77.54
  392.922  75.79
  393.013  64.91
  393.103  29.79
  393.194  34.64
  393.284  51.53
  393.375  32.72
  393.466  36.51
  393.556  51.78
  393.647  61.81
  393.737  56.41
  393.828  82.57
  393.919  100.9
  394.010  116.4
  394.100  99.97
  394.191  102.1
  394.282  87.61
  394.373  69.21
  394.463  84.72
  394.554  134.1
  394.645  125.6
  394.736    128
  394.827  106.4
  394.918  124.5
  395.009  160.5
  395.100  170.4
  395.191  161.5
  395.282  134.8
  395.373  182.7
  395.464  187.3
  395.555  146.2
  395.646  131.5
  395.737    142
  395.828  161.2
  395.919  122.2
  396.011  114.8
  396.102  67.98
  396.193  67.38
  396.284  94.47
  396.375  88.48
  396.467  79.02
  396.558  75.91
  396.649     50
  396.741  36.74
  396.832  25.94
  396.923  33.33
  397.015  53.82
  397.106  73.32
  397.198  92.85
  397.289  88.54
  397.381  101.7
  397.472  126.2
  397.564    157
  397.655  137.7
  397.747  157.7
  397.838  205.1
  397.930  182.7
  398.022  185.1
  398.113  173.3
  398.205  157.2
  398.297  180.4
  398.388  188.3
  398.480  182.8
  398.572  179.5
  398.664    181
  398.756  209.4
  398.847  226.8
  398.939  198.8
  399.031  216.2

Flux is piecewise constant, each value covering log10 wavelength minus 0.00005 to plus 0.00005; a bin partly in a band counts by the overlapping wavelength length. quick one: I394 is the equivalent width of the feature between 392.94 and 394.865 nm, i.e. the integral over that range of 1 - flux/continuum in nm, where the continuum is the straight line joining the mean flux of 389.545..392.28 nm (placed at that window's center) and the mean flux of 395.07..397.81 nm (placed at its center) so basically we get 0.68 nm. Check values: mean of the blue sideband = 138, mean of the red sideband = 109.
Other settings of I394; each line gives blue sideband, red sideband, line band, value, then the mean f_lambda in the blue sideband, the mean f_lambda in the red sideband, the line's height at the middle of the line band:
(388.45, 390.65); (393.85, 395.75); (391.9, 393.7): 0.702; 126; 128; 127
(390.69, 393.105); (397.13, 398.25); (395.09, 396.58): 0.159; 128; 146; 140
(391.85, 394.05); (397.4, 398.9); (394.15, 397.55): 0.576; 80.5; 176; 134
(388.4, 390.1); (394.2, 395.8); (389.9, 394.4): 0.773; 130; 134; 132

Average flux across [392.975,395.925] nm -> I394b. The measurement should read 106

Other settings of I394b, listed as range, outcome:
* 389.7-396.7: 114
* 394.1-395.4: 125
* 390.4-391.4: 150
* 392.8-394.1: 63.6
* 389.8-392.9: 129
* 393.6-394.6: 90.5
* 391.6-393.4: 93.5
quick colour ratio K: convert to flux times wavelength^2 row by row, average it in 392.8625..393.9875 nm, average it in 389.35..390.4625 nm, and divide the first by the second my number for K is 0.5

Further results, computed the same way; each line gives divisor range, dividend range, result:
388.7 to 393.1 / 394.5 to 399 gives 1.06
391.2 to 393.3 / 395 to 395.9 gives 1.44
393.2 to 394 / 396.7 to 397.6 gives 1.32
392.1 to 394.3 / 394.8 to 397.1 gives 1.40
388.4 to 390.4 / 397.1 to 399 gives 1.32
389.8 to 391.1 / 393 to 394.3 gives 0.52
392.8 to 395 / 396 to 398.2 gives 1.29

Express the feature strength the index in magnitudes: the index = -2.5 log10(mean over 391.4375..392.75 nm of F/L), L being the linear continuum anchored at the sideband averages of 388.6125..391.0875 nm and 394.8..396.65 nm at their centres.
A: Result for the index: 0.065 mag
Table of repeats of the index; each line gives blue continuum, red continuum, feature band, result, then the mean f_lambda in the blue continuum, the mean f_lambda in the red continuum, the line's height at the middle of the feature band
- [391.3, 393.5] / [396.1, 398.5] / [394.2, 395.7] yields -0.228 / 101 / 114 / 107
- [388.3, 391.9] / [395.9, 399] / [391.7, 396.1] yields 0.249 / 139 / 127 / 133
